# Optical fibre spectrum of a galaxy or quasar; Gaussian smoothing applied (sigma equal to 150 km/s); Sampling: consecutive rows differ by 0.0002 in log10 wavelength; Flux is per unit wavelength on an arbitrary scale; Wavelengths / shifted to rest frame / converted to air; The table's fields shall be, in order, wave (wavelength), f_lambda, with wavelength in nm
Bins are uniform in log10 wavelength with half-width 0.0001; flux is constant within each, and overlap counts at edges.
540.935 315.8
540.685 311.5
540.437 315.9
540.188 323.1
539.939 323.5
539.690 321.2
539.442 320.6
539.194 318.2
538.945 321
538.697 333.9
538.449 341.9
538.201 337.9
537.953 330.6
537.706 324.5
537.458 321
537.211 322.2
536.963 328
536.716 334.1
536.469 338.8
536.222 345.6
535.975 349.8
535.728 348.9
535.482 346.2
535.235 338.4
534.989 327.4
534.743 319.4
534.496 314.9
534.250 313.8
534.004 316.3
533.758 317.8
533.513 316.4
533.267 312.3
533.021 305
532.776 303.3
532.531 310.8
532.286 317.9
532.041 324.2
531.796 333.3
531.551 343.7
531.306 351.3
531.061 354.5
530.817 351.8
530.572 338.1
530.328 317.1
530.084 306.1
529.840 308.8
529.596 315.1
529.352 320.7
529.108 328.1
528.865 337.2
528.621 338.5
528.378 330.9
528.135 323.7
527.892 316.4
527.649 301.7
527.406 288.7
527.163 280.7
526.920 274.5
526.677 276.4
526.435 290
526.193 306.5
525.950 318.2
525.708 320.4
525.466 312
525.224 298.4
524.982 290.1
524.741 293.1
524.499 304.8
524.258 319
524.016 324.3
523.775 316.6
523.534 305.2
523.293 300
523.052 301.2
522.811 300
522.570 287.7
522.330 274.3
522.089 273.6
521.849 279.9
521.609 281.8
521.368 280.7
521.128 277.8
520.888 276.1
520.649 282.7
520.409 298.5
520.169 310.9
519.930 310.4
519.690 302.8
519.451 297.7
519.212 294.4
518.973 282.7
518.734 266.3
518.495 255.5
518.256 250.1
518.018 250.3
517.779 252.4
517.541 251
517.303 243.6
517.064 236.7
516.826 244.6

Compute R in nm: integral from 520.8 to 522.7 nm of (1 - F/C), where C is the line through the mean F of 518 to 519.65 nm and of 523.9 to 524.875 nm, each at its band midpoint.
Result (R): 0.09 nm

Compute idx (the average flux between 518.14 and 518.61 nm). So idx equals 253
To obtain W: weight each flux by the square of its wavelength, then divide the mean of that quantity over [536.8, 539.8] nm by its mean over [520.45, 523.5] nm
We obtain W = 1.2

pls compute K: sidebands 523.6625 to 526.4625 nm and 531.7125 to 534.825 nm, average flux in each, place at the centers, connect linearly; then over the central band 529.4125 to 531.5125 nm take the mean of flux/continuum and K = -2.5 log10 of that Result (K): -0.06 mag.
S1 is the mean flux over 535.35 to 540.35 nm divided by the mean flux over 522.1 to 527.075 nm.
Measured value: 1.1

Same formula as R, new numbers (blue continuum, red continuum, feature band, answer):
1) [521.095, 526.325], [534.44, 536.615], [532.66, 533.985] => 0.07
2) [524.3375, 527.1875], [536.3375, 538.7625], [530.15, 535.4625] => -0.13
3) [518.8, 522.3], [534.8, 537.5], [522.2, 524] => -0.02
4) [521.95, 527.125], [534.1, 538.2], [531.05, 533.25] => -0.03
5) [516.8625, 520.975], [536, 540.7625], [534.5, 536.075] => -0.09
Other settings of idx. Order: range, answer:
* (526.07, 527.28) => 286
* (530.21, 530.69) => 328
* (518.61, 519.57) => 285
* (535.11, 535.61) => 343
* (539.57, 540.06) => 322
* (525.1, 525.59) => 305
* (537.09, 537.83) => 323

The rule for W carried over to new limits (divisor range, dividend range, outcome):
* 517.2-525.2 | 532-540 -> 1.20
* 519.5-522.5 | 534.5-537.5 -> 1.23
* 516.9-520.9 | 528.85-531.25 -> 1.25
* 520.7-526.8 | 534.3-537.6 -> 1.18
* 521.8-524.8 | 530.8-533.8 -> 1.13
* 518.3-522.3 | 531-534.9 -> 1.19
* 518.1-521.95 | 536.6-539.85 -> 1.23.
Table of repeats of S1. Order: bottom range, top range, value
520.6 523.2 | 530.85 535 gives 1.14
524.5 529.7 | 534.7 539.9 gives 1.08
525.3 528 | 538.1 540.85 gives 1.09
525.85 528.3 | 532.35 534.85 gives 1.05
